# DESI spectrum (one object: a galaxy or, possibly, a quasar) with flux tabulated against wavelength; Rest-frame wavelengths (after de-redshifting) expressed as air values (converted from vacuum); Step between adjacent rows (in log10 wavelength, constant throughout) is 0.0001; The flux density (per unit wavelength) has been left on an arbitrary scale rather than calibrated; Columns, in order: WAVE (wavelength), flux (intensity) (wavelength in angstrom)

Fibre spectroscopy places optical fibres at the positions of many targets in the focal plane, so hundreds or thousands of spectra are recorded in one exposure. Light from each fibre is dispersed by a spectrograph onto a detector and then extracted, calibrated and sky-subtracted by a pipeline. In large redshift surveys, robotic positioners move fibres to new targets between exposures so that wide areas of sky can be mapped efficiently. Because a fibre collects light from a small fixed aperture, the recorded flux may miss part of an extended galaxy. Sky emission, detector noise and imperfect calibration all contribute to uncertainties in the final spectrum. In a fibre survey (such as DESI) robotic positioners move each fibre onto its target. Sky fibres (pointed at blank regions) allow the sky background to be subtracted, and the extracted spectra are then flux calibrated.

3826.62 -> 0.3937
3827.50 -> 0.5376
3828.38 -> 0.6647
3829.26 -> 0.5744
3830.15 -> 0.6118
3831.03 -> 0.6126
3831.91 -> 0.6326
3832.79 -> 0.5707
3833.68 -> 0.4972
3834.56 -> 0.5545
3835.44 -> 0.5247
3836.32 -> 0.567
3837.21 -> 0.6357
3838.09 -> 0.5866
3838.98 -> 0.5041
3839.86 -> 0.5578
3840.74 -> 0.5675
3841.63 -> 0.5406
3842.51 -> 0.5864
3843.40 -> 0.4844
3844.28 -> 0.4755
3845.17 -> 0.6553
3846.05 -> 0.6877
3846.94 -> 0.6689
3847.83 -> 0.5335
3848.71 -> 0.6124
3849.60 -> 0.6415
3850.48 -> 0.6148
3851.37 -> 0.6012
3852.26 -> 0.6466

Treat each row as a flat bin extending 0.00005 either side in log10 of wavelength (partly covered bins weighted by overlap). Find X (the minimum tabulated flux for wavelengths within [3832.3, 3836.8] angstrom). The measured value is 0.4972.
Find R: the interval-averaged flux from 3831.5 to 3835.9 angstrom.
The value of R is 0.556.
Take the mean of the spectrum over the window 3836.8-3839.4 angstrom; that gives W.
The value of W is 0.575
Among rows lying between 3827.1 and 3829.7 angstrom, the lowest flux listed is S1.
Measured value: 0.5376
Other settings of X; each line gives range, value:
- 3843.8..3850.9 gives 0.4755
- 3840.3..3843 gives 0.5406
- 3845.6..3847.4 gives 0.6689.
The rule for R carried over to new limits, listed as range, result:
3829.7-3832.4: 0.618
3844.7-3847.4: 0.666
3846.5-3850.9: 0.615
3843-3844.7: 0.481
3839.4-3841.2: 0.563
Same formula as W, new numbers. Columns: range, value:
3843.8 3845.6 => 0.563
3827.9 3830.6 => 0.615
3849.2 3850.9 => 0.63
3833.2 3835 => 0.526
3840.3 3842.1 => 0.555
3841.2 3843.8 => 0.538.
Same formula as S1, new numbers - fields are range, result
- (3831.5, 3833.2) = 0.5707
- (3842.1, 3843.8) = 0.4844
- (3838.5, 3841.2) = 0.5041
